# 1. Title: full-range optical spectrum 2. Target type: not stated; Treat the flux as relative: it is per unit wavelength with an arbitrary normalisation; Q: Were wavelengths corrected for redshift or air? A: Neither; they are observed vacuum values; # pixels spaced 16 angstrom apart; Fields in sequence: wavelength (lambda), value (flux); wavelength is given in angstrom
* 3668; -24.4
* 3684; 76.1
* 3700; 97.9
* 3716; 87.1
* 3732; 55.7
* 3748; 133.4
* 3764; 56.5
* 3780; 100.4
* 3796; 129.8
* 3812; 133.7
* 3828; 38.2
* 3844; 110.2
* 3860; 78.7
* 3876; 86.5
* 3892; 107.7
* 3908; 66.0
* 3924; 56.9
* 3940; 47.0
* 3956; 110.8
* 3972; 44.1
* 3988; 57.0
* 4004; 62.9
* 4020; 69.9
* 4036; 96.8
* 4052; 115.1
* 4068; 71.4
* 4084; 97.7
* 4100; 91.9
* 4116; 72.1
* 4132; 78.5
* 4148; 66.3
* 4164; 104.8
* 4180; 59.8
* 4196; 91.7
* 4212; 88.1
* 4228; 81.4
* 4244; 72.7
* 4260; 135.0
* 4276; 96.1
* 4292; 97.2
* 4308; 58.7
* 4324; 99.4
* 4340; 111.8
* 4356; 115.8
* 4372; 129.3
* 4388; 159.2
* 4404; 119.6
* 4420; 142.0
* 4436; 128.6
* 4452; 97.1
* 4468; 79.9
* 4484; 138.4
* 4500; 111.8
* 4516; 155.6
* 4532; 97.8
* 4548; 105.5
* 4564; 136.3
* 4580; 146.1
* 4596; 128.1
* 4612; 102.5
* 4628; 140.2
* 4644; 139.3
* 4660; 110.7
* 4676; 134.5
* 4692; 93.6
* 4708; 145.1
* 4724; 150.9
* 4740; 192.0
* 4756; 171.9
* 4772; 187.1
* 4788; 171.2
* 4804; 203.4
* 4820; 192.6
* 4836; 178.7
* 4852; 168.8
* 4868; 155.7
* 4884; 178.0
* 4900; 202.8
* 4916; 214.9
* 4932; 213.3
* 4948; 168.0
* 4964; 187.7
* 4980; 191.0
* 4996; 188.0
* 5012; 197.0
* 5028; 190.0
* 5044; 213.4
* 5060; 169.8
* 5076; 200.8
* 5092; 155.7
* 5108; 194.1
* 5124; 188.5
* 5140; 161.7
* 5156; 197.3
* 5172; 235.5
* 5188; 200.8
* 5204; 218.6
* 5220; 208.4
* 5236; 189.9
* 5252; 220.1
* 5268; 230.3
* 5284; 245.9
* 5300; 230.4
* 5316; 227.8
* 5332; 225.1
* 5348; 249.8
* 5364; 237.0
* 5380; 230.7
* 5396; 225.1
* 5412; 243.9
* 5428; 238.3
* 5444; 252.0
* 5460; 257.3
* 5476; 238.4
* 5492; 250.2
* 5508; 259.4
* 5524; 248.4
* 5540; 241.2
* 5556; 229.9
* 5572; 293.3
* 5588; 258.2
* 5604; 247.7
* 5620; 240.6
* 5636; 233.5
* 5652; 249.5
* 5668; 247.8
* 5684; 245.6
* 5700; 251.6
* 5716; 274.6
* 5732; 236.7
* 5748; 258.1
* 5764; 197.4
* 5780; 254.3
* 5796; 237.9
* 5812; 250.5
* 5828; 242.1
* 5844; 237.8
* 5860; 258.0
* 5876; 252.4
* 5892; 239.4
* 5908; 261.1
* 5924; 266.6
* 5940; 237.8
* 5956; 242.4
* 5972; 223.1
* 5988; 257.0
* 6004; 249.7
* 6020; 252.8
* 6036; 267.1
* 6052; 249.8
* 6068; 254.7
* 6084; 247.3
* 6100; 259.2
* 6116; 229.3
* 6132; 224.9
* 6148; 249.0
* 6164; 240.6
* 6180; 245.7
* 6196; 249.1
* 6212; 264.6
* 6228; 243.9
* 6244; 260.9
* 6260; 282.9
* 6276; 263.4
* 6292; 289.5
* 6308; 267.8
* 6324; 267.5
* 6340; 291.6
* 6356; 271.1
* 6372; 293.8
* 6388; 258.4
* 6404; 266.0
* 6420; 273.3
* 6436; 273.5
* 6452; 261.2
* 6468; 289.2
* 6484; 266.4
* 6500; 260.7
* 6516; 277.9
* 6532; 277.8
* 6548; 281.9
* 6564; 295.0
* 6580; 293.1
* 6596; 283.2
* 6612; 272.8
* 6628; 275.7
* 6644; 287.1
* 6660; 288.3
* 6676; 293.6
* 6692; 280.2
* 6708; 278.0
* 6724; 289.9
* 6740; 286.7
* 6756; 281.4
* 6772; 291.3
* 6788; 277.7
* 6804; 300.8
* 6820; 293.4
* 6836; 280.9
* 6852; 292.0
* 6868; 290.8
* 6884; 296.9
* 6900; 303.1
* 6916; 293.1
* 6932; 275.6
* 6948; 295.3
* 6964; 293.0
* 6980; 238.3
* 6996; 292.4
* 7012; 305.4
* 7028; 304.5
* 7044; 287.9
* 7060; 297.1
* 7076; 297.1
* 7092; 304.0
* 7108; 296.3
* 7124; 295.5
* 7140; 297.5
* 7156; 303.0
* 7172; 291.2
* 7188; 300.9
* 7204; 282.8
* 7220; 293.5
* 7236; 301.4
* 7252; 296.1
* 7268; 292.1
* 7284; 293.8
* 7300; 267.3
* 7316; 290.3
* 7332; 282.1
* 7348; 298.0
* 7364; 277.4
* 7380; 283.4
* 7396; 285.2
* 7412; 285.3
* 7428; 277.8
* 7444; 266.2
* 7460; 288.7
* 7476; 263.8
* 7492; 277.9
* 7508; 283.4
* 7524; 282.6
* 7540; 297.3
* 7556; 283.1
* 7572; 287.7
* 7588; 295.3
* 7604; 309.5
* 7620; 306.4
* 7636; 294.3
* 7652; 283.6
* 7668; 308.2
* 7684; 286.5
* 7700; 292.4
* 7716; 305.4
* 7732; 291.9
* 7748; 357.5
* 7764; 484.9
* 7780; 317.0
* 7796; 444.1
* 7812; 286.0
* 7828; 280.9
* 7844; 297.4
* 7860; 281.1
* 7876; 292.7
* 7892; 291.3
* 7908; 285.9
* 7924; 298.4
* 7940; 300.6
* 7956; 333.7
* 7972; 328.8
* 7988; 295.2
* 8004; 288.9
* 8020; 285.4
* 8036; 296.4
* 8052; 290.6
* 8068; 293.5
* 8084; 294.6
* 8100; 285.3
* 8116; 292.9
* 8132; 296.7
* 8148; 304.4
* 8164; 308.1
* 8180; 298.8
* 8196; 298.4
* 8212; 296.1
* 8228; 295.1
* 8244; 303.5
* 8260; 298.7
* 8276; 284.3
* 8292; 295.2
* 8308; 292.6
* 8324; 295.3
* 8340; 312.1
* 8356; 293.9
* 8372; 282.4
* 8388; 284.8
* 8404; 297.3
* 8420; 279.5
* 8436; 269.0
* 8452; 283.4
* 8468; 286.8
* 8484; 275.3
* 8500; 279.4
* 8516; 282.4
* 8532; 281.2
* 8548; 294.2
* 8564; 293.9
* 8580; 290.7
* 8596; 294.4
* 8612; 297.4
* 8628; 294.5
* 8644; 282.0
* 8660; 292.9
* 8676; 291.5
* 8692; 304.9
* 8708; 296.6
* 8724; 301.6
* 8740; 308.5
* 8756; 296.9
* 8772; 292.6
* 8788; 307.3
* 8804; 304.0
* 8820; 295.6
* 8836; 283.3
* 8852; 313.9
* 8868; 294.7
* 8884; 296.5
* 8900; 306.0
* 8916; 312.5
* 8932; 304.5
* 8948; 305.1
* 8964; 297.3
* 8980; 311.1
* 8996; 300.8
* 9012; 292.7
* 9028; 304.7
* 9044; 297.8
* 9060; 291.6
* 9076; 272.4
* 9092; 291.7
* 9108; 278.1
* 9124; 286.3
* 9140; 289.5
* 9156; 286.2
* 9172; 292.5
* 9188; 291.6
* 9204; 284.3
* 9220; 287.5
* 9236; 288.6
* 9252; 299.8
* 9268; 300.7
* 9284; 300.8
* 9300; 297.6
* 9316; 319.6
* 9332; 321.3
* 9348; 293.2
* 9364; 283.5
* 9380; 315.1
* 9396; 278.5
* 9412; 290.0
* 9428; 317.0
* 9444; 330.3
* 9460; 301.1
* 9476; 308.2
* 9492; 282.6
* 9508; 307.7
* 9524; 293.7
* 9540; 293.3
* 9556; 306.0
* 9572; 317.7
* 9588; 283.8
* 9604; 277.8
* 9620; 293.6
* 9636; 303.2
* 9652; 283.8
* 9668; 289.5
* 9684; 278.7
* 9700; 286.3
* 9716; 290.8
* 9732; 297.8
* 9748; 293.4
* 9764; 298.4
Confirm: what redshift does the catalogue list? 0.18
